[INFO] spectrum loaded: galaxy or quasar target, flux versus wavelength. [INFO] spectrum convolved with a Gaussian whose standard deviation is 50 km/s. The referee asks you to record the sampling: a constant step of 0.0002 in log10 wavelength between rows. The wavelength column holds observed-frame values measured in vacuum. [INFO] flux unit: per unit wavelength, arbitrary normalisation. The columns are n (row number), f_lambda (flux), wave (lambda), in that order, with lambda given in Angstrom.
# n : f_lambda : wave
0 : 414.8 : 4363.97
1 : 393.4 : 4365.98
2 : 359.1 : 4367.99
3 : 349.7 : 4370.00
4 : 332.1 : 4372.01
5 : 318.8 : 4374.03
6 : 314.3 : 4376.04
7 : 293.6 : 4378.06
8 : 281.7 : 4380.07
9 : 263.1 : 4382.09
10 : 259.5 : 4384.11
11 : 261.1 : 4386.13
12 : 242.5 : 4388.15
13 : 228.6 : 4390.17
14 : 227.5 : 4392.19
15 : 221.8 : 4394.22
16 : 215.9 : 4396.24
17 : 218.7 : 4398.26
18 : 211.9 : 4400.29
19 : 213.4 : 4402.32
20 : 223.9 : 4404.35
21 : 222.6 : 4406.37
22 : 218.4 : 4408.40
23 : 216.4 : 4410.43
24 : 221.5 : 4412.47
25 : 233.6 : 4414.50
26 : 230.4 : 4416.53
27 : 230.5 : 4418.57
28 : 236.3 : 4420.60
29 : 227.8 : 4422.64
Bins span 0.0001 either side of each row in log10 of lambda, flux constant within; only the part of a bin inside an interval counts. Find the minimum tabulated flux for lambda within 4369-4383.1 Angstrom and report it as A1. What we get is 263.1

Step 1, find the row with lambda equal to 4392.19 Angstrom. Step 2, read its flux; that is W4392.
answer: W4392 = 227.5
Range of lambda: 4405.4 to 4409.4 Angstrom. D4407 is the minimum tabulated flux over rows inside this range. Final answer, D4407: 218.4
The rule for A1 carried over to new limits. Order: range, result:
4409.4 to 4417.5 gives 216.4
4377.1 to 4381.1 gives 281.7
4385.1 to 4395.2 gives 221.8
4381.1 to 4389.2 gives 242.5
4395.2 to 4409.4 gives 211.9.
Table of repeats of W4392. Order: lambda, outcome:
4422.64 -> 227.8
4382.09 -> 263.1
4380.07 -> 281.7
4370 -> 349.7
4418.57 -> 230.5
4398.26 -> 218.7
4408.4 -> 218.4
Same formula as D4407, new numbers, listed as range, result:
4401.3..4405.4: 213.4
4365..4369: 359.1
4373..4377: 314.3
